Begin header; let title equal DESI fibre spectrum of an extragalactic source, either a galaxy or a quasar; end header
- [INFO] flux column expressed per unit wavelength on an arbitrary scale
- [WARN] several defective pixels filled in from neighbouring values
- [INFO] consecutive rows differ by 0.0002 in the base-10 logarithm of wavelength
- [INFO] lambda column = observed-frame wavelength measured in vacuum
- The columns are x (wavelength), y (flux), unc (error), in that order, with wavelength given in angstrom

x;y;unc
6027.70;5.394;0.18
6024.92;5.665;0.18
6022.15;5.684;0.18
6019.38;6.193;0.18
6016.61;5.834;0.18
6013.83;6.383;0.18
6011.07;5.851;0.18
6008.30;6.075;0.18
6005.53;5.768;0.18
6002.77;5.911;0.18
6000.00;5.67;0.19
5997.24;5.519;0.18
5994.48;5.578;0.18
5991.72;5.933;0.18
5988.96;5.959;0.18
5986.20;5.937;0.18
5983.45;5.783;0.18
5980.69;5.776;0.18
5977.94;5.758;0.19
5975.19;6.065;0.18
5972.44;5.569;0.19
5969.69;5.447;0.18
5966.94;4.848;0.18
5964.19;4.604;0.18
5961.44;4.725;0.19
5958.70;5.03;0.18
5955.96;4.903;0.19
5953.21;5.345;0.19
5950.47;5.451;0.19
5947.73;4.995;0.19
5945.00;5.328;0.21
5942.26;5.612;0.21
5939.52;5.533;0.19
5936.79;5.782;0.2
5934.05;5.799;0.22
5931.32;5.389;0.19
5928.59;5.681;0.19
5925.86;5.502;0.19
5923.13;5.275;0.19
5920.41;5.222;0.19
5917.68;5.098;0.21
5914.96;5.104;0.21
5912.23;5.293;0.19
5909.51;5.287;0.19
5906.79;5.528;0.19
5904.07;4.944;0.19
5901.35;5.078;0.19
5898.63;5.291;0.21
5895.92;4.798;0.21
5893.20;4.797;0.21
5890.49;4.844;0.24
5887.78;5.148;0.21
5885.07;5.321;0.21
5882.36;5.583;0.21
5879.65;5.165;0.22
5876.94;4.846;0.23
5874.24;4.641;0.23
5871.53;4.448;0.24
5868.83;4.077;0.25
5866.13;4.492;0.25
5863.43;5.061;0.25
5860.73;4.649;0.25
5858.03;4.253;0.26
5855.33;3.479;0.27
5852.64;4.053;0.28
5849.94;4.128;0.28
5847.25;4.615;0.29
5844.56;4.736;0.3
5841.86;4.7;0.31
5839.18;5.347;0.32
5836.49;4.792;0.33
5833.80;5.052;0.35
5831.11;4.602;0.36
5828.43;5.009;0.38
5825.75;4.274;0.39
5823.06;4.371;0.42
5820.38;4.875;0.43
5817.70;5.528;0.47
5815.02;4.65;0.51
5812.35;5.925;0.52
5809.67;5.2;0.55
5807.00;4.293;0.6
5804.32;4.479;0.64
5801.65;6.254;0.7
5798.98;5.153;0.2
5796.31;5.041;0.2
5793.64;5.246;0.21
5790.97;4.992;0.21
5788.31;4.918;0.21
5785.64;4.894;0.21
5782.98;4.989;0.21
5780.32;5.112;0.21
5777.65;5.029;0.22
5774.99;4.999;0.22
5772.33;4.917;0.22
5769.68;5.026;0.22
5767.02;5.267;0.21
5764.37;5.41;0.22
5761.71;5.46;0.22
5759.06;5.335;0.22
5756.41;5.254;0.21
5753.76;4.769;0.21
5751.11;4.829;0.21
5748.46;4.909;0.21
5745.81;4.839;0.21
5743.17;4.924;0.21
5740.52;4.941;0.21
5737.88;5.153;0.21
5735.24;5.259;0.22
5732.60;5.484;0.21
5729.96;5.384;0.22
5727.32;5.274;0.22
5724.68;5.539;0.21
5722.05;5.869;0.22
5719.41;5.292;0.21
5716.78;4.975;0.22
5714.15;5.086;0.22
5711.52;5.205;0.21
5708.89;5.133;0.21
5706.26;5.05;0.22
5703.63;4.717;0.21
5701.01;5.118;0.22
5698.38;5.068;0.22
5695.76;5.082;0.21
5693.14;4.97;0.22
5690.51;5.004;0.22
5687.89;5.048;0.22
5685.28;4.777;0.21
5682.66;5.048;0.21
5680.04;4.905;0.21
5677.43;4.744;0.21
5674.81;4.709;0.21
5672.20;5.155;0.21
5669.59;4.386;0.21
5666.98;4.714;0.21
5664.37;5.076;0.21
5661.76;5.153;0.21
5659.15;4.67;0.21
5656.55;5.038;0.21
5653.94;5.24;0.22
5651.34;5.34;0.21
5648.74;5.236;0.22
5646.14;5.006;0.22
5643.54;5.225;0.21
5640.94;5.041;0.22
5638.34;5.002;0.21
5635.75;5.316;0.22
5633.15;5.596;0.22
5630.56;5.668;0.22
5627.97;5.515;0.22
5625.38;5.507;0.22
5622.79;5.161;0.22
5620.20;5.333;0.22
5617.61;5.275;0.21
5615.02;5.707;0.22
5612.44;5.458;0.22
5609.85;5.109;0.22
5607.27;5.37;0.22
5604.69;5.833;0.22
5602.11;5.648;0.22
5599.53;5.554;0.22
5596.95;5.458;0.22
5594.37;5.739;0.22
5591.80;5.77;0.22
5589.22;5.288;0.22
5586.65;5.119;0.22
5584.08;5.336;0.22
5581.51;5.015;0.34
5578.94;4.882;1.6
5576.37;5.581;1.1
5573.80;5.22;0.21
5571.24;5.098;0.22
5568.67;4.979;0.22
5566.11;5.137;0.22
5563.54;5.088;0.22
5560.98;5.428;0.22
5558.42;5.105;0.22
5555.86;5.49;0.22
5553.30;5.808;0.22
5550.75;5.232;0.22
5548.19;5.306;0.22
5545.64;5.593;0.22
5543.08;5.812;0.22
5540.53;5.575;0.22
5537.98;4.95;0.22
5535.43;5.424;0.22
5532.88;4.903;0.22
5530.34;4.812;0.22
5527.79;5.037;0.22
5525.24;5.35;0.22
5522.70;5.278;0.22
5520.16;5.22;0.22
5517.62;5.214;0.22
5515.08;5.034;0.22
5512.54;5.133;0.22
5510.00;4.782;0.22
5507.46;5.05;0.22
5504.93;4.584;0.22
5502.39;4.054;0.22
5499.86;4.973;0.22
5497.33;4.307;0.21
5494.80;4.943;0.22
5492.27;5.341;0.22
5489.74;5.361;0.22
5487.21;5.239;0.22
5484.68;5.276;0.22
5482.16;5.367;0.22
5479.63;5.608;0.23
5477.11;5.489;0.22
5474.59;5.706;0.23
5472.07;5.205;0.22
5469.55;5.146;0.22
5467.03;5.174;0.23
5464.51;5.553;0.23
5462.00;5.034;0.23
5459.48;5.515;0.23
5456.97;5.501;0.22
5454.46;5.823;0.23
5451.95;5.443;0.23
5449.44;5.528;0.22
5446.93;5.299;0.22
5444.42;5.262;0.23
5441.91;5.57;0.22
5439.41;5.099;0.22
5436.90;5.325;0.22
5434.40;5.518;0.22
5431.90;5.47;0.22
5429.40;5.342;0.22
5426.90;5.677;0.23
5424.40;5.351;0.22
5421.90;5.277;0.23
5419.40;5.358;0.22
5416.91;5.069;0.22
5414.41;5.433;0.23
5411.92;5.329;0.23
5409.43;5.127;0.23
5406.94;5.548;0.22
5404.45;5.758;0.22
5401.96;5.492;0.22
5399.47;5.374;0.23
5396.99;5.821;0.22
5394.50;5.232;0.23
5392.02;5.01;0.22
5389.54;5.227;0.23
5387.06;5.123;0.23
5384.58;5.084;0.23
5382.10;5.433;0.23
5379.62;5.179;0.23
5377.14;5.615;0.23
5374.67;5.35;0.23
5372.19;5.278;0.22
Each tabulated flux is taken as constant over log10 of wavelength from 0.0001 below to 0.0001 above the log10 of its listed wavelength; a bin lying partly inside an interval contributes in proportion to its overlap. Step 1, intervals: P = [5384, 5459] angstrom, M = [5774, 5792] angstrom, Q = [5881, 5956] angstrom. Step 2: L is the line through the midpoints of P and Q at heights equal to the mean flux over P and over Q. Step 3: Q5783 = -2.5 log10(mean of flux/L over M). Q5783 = 0.07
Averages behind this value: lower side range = 5.39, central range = 4.99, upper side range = 5.29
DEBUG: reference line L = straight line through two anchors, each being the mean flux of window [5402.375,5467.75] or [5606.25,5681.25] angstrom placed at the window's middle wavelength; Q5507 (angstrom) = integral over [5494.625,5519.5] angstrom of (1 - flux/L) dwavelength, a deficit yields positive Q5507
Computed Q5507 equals 2.4 angstrom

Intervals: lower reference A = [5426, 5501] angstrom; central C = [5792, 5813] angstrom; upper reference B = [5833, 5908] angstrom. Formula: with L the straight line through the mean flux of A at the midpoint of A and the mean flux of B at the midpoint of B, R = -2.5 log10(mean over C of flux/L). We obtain -0.06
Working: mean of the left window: 5.34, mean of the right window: 4.78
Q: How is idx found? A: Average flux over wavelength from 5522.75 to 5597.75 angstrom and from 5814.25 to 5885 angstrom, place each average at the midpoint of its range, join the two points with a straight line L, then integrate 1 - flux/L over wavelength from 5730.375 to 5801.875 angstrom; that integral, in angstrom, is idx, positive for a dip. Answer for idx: -3.7 angstrom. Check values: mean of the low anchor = 5.29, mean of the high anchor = 4.68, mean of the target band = 5.11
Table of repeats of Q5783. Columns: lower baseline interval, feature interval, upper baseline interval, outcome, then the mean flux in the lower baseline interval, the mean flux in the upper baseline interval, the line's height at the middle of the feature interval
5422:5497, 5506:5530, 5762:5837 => 0.04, 5.37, 5.02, 5.31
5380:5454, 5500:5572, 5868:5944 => 0.03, 5.37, 5.19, 5.32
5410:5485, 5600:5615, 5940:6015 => -0.01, 5.39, 5.55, 5.44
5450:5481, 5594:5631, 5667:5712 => -0.08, 5.44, 4.94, 5.11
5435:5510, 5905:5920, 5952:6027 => 0.06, 5.23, 5.62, 5.56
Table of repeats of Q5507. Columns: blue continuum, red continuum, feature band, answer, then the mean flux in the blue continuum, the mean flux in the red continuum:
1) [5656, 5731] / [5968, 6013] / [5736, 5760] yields 0.8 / 5.04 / 5.79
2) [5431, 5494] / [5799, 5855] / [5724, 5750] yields -1.0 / 5.39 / 4.83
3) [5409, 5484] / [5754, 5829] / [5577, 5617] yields -1.3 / 5.39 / 5.06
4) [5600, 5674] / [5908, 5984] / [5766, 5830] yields 3.5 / 5.24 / 5.36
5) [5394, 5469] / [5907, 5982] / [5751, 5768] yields 0.5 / 5.41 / 5.35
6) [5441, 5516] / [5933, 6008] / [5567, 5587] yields 0.4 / 5.21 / 5.51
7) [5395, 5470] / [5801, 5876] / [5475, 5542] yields 2.2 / 5.41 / 4.7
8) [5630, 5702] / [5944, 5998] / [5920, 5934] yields -0.2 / 5.04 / 5.43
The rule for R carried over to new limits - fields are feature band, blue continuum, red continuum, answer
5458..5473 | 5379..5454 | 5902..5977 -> 0.017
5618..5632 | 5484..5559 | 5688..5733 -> -0.055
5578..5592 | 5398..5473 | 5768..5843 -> 0.005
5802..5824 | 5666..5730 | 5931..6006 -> 0.054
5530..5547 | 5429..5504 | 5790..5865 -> -0.029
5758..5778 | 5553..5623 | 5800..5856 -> -0.054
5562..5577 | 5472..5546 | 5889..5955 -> 0.000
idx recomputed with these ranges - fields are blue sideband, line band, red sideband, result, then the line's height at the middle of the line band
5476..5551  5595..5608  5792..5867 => -1.4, 5.04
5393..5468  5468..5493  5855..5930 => 0.0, 5.36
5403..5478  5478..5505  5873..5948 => 1.8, 5.38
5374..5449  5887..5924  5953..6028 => 3.1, 5.58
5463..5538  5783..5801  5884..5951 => 0.5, 5.23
